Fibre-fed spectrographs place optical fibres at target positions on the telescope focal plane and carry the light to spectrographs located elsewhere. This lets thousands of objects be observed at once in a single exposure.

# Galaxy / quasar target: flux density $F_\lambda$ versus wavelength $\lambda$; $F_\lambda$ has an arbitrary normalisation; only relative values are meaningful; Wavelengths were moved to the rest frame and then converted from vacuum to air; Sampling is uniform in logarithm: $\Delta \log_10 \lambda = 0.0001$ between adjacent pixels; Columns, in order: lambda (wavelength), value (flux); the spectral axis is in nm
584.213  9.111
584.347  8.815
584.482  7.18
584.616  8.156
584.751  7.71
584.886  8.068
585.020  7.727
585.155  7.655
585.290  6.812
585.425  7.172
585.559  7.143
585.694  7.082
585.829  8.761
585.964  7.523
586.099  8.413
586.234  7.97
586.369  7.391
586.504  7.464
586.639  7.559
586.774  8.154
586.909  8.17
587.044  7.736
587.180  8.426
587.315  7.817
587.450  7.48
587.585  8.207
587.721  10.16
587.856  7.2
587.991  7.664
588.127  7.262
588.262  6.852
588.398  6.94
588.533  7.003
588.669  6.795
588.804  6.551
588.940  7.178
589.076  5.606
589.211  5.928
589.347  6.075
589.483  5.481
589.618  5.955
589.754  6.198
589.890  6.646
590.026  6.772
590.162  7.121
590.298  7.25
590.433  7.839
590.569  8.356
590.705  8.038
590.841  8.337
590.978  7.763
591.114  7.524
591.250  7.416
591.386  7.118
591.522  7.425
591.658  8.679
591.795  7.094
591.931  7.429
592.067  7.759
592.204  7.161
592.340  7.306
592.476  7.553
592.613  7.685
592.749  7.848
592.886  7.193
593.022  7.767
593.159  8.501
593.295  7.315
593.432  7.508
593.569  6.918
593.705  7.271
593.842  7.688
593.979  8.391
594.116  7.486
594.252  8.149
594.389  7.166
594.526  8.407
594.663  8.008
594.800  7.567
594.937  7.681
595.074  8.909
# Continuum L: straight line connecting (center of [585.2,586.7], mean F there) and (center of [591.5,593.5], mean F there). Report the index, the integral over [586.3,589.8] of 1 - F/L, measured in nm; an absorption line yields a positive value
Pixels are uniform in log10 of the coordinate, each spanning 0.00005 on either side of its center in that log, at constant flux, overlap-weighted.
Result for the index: 0.18 nm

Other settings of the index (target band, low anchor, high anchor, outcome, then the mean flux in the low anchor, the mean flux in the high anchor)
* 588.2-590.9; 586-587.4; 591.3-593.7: 0.306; 7.9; 7.54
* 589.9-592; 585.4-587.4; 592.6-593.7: 0.017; 7.8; 7.57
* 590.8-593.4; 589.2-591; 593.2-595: -0.101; 6.99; 7.67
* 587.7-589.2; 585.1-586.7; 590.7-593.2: 0.107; 7.58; 7.64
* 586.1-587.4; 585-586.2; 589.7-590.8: -0.061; 7.59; 7.32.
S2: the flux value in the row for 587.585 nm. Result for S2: 8.207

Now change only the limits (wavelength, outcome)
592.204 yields 7.161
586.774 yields 8.154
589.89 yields 6.646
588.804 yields 6.551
